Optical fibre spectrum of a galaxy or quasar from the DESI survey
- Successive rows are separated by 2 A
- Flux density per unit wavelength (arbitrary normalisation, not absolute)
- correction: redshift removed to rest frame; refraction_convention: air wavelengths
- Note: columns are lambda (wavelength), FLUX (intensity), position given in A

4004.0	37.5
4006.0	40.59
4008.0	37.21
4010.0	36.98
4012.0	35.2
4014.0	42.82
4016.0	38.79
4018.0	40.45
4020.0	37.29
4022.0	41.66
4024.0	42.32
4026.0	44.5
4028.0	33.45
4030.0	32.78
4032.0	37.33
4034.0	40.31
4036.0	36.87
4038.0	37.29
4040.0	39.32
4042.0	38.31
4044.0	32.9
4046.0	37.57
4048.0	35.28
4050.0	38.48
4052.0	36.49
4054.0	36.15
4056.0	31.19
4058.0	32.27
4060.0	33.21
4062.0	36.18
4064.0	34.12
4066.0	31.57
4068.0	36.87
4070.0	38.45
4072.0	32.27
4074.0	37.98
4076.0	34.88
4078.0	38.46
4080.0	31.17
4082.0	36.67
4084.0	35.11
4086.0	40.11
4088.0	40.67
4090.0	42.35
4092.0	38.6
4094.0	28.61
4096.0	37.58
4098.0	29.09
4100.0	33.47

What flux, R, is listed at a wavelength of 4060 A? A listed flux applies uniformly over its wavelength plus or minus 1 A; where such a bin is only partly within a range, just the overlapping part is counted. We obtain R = 33.21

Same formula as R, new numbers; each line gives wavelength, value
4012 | 35.2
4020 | 37.29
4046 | 37.57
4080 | 31.17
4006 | 40.59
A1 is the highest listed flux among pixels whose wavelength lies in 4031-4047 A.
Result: 40.31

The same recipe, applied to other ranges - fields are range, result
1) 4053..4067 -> 36.18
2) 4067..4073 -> 38.45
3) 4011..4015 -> 42.82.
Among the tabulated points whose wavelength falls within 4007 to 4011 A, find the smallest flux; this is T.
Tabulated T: 36.98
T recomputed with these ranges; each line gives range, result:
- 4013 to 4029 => 33.45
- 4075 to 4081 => 31.17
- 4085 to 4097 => 28.61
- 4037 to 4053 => 32.9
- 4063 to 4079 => 31.57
